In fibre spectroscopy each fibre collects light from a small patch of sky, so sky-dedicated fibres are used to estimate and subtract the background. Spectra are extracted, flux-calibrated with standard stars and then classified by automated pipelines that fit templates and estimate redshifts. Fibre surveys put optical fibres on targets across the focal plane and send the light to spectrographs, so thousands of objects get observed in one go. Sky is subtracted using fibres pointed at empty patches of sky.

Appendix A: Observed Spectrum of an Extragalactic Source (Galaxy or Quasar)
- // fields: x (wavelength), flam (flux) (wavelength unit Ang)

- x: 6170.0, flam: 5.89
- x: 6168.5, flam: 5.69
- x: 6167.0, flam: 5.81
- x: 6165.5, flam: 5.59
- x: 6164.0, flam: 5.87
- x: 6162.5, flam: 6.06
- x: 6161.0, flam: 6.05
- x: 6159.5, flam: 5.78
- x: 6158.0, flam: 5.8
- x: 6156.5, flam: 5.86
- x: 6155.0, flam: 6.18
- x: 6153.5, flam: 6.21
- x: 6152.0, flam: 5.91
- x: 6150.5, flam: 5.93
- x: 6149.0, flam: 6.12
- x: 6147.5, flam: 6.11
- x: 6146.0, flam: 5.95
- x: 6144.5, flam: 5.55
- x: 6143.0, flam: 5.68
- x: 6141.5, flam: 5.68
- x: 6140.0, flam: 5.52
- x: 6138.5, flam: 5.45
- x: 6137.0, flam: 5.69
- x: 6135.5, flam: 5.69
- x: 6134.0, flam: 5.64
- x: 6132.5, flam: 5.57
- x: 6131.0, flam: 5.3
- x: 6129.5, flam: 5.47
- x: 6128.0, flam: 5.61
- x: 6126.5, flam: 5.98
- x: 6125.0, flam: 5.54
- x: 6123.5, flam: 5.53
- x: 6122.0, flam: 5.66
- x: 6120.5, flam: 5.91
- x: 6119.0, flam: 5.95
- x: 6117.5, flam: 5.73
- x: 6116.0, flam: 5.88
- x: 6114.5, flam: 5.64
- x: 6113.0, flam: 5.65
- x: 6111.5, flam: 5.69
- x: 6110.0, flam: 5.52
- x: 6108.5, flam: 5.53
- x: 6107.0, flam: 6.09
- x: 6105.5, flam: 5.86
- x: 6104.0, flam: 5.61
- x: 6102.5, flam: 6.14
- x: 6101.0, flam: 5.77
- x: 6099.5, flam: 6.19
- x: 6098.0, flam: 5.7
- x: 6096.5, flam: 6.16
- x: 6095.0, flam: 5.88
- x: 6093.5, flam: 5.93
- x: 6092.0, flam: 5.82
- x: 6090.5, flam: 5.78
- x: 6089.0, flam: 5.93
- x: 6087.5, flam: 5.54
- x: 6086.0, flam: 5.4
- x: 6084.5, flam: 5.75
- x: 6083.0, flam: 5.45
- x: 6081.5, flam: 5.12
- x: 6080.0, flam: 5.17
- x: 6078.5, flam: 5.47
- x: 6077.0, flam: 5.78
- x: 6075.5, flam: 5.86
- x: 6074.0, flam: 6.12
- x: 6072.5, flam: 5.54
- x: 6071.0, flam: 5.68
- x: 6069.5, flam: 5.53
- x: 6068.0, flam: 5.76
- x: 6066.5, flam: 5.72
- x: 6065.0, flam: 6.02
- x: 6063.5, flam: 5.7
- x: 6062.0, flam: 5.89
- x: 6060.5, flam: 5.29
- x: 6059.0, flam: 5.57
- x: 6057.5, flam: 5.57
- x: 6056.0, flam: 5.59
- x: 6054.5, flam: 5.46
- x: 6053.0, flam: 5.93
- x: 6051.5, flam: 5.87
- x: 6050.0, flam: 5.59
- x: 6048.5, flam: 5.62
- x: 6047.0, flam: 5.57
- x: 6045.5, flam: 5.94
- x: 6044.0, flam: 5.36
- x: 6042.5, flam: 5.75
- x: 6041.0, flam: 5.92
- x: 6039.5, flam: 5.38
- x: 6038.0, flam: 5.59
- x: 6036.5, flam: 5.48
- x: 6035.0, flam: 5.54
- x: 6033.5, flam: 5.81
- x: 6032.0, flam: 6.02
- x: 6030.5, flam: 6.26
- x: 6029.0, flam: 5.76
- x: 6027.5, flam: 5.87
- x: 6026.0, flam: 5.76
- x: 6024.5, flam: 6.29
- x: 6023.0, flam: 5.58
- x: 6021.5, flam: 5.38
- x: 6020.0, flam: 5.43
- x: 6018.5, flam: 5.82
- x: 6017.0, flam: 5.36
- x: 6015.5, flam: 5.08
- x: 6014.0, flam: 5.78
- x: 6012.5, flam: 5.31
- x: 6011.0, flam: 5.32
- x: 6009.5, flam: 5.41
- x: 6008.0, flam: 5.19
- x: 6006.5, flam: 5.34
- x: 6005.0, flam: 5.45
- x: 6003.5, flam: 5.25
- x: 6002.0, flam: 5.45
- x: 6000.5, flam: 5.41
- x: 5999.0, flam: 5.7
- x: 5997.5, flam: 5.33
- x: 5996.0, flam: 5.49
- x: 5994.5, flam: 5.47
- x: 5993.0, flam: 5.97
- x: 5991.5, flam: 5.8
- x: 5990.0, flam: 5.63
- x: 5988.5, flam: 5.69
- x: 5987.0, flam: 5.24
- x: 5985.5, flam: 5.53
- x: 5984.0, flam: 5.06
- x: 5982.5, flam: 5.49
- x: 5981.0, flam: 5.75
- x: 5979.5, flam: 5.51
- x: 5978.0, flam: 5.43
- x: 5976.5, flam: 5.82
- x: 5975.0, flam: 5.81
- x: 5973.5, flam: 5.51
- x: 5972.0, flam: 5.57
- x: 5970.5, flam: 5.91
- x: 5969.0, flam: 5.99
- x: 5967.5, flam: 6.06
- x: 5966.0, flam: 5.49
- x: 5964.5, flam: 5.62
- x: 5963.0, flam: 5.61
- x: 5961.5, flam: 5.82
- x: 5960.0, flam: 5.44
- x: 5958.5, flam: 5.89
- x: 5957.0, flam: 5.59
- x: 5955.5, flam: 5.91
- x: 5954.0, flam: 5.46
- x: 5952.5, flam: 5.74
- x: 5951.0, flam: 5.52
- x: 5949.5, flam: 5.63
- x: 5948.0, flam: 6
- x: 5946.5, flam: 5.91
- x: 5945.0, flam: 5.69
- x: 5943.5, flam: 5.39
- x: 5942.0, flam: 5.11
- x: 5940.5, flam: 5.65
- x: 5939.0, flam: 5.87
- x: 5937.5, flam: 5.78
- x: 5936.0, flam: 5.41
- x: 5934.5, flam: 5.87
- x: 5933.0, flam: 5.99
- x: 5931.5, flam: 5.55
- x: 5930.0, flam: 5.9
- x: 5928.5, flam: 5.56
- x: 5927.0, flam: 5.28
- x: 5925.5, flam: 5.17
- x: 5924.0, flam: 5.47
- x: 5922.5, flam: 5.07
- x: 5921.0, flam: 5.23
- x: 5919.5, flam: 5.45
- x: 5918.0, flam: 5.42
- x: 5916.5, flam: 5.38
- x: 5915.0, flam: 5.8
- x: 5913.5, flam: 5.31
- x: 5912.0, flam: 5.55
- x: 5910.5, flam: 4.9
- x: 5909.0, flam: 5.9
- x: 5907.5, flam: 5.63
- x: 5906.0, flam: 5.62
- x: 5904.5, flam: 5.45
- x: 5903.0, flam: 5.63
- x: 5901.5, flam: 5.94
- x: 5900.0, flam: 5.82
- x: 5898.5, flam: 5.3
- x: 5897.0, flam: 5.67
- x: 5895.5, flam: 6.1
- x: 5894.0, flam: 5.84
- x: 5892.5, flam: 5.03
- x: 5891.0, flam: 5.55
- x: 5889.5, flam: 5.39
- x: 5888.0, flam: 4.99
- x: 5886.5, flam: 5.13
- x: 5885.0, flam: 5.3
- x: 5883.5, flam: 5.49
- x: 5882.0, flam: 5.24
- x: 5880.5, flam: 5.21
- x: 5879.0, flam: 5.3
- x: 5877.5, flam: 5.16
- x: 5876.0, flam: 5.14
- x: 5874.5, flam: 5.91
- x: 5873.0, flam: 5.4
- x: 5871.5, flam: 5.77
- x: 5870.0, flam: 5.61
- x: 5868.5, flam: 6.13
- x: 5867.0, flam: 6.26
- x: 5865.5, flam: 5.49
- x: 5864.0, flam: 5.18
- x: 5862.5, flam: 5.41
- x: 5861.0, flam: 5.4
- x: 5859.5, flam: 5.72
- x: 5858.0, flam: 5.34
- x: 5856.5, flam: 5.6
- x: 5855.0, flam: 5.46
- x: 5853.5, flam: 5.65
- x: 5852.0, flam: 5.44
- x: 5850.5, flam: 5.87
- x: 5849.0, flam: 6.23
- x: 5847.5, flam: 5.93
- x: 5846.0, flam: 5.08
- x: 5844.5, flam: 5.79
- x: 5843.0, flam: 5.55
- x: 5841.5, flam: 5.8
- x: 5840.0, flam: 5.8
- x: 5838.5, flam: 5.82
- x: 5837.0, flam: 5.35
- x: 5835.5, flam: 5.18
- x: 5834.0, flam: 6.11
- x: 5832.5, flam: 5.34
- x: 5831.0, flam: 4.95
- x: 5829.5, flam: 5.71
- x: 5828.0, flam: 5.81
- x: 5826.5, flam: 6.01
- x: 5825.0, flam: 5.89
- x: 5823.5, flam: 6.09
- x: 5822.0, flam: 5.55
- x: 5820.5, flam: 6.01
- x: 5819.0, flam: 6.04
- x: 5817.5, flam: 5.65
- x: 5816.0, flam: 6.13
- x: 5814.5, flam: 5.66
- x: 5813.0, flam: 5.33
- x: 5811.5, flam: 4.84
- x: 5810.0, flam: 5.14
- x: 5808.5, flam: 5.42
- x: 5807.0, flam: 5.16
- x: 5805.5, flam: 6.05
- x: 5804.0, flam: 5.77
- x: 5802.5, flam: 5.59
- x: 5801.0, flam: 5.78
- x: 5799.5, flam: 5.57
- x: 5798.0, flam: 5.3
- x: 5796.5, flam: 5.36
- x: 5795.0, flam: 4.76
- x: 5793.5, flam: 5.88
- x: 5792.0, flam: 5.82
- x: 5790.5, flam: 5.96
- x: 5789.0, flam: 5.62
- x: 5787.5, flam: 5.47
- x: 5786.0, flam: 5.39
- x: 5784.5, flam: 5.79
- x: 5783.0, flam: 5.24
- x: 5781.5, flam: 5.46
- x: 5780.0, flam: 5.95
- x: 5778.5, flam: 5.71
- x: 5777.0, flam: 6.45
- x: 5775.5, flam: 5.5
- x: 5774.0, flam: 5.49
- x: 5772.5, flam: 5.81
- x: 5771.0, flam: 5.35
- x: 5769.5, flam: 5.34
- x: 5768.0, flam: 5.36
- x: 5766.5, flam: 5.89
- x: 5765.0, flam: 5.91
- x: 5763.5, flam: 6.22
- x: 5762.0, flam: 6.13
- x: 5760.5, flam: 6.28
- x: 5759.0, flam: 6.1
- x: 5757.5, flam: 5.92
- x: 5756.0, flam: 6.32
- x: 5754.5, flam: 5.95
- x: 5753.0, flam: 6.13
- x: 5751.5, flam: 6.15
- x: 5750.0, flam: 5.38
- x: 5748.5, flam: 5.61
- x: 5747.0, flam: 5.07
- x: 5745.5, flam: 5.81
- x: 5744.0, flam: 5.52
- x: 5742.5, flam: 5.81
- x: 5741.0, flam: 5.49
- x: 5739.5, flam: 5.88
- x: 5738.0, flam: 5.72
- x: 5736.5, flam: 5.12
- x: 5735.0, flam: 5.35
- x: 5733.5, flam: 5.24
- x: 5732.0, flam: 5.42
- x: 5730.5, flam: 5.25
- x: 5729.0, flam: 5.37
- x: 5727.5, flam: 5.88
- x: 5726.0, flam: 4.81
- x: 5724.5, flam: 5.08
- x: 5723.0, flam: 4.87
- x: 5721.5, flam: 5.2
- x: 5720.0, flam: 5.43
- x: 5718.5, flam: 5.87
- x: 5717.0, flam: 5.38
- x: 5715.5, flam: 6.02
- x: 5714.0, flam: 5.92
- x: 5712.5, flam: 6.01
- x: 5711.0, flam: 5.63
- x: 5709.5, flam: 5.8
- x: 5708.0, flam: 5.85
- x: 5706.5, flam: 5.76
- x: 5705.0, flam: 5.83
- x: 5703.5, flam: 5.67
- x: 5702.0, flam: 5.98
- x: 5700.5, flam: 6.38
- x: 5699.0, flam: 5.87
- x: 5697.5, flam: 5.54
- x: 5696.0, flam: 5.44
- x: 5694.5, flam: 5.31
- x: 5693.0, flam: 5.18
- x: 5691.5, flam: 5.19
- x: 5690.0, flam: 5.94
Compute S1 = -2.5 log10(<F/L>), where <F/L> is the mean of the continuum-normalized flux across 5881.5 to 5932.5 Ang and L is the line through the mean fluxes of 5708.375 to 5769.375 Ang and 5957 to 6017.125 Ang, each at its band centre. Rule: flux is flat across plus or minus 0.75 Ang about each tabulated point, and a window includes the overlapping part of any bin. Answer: 0.02 mag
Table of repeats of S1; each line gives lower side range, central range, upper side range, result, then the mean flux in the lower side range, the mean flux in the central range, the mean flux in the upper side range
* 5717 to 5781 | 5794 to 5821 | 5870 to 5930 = 0.01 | 5.64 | 5.53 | 5.46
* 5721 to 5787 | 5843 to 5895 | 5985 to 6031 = 0.02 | 5.63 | 5.52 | 5.56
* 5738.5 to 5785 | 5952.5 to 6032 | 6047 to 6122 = 0.03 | 5.77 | 5.6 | 5.72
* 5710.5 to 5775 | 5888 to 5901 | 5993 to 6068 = 0.01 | 5.64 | 5.56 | 5.61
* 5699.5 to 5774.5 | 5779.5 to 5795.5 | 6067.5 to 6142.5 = 0.02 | 5.68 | 5.58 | 5.7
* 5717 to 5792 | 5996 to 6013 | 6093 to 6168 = 0.07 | 5.63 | 5.38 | 5.79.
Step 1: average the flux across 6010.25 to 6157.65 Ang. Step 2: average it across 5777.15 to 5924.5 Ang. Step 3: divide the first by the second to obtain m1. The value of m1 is 1.0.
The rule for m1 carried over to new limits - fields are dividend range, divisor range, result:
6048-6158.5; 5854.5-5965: 1.03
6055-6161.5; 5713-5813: 1.02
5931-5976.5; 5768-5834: 1.02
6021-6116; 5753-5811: 1.00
